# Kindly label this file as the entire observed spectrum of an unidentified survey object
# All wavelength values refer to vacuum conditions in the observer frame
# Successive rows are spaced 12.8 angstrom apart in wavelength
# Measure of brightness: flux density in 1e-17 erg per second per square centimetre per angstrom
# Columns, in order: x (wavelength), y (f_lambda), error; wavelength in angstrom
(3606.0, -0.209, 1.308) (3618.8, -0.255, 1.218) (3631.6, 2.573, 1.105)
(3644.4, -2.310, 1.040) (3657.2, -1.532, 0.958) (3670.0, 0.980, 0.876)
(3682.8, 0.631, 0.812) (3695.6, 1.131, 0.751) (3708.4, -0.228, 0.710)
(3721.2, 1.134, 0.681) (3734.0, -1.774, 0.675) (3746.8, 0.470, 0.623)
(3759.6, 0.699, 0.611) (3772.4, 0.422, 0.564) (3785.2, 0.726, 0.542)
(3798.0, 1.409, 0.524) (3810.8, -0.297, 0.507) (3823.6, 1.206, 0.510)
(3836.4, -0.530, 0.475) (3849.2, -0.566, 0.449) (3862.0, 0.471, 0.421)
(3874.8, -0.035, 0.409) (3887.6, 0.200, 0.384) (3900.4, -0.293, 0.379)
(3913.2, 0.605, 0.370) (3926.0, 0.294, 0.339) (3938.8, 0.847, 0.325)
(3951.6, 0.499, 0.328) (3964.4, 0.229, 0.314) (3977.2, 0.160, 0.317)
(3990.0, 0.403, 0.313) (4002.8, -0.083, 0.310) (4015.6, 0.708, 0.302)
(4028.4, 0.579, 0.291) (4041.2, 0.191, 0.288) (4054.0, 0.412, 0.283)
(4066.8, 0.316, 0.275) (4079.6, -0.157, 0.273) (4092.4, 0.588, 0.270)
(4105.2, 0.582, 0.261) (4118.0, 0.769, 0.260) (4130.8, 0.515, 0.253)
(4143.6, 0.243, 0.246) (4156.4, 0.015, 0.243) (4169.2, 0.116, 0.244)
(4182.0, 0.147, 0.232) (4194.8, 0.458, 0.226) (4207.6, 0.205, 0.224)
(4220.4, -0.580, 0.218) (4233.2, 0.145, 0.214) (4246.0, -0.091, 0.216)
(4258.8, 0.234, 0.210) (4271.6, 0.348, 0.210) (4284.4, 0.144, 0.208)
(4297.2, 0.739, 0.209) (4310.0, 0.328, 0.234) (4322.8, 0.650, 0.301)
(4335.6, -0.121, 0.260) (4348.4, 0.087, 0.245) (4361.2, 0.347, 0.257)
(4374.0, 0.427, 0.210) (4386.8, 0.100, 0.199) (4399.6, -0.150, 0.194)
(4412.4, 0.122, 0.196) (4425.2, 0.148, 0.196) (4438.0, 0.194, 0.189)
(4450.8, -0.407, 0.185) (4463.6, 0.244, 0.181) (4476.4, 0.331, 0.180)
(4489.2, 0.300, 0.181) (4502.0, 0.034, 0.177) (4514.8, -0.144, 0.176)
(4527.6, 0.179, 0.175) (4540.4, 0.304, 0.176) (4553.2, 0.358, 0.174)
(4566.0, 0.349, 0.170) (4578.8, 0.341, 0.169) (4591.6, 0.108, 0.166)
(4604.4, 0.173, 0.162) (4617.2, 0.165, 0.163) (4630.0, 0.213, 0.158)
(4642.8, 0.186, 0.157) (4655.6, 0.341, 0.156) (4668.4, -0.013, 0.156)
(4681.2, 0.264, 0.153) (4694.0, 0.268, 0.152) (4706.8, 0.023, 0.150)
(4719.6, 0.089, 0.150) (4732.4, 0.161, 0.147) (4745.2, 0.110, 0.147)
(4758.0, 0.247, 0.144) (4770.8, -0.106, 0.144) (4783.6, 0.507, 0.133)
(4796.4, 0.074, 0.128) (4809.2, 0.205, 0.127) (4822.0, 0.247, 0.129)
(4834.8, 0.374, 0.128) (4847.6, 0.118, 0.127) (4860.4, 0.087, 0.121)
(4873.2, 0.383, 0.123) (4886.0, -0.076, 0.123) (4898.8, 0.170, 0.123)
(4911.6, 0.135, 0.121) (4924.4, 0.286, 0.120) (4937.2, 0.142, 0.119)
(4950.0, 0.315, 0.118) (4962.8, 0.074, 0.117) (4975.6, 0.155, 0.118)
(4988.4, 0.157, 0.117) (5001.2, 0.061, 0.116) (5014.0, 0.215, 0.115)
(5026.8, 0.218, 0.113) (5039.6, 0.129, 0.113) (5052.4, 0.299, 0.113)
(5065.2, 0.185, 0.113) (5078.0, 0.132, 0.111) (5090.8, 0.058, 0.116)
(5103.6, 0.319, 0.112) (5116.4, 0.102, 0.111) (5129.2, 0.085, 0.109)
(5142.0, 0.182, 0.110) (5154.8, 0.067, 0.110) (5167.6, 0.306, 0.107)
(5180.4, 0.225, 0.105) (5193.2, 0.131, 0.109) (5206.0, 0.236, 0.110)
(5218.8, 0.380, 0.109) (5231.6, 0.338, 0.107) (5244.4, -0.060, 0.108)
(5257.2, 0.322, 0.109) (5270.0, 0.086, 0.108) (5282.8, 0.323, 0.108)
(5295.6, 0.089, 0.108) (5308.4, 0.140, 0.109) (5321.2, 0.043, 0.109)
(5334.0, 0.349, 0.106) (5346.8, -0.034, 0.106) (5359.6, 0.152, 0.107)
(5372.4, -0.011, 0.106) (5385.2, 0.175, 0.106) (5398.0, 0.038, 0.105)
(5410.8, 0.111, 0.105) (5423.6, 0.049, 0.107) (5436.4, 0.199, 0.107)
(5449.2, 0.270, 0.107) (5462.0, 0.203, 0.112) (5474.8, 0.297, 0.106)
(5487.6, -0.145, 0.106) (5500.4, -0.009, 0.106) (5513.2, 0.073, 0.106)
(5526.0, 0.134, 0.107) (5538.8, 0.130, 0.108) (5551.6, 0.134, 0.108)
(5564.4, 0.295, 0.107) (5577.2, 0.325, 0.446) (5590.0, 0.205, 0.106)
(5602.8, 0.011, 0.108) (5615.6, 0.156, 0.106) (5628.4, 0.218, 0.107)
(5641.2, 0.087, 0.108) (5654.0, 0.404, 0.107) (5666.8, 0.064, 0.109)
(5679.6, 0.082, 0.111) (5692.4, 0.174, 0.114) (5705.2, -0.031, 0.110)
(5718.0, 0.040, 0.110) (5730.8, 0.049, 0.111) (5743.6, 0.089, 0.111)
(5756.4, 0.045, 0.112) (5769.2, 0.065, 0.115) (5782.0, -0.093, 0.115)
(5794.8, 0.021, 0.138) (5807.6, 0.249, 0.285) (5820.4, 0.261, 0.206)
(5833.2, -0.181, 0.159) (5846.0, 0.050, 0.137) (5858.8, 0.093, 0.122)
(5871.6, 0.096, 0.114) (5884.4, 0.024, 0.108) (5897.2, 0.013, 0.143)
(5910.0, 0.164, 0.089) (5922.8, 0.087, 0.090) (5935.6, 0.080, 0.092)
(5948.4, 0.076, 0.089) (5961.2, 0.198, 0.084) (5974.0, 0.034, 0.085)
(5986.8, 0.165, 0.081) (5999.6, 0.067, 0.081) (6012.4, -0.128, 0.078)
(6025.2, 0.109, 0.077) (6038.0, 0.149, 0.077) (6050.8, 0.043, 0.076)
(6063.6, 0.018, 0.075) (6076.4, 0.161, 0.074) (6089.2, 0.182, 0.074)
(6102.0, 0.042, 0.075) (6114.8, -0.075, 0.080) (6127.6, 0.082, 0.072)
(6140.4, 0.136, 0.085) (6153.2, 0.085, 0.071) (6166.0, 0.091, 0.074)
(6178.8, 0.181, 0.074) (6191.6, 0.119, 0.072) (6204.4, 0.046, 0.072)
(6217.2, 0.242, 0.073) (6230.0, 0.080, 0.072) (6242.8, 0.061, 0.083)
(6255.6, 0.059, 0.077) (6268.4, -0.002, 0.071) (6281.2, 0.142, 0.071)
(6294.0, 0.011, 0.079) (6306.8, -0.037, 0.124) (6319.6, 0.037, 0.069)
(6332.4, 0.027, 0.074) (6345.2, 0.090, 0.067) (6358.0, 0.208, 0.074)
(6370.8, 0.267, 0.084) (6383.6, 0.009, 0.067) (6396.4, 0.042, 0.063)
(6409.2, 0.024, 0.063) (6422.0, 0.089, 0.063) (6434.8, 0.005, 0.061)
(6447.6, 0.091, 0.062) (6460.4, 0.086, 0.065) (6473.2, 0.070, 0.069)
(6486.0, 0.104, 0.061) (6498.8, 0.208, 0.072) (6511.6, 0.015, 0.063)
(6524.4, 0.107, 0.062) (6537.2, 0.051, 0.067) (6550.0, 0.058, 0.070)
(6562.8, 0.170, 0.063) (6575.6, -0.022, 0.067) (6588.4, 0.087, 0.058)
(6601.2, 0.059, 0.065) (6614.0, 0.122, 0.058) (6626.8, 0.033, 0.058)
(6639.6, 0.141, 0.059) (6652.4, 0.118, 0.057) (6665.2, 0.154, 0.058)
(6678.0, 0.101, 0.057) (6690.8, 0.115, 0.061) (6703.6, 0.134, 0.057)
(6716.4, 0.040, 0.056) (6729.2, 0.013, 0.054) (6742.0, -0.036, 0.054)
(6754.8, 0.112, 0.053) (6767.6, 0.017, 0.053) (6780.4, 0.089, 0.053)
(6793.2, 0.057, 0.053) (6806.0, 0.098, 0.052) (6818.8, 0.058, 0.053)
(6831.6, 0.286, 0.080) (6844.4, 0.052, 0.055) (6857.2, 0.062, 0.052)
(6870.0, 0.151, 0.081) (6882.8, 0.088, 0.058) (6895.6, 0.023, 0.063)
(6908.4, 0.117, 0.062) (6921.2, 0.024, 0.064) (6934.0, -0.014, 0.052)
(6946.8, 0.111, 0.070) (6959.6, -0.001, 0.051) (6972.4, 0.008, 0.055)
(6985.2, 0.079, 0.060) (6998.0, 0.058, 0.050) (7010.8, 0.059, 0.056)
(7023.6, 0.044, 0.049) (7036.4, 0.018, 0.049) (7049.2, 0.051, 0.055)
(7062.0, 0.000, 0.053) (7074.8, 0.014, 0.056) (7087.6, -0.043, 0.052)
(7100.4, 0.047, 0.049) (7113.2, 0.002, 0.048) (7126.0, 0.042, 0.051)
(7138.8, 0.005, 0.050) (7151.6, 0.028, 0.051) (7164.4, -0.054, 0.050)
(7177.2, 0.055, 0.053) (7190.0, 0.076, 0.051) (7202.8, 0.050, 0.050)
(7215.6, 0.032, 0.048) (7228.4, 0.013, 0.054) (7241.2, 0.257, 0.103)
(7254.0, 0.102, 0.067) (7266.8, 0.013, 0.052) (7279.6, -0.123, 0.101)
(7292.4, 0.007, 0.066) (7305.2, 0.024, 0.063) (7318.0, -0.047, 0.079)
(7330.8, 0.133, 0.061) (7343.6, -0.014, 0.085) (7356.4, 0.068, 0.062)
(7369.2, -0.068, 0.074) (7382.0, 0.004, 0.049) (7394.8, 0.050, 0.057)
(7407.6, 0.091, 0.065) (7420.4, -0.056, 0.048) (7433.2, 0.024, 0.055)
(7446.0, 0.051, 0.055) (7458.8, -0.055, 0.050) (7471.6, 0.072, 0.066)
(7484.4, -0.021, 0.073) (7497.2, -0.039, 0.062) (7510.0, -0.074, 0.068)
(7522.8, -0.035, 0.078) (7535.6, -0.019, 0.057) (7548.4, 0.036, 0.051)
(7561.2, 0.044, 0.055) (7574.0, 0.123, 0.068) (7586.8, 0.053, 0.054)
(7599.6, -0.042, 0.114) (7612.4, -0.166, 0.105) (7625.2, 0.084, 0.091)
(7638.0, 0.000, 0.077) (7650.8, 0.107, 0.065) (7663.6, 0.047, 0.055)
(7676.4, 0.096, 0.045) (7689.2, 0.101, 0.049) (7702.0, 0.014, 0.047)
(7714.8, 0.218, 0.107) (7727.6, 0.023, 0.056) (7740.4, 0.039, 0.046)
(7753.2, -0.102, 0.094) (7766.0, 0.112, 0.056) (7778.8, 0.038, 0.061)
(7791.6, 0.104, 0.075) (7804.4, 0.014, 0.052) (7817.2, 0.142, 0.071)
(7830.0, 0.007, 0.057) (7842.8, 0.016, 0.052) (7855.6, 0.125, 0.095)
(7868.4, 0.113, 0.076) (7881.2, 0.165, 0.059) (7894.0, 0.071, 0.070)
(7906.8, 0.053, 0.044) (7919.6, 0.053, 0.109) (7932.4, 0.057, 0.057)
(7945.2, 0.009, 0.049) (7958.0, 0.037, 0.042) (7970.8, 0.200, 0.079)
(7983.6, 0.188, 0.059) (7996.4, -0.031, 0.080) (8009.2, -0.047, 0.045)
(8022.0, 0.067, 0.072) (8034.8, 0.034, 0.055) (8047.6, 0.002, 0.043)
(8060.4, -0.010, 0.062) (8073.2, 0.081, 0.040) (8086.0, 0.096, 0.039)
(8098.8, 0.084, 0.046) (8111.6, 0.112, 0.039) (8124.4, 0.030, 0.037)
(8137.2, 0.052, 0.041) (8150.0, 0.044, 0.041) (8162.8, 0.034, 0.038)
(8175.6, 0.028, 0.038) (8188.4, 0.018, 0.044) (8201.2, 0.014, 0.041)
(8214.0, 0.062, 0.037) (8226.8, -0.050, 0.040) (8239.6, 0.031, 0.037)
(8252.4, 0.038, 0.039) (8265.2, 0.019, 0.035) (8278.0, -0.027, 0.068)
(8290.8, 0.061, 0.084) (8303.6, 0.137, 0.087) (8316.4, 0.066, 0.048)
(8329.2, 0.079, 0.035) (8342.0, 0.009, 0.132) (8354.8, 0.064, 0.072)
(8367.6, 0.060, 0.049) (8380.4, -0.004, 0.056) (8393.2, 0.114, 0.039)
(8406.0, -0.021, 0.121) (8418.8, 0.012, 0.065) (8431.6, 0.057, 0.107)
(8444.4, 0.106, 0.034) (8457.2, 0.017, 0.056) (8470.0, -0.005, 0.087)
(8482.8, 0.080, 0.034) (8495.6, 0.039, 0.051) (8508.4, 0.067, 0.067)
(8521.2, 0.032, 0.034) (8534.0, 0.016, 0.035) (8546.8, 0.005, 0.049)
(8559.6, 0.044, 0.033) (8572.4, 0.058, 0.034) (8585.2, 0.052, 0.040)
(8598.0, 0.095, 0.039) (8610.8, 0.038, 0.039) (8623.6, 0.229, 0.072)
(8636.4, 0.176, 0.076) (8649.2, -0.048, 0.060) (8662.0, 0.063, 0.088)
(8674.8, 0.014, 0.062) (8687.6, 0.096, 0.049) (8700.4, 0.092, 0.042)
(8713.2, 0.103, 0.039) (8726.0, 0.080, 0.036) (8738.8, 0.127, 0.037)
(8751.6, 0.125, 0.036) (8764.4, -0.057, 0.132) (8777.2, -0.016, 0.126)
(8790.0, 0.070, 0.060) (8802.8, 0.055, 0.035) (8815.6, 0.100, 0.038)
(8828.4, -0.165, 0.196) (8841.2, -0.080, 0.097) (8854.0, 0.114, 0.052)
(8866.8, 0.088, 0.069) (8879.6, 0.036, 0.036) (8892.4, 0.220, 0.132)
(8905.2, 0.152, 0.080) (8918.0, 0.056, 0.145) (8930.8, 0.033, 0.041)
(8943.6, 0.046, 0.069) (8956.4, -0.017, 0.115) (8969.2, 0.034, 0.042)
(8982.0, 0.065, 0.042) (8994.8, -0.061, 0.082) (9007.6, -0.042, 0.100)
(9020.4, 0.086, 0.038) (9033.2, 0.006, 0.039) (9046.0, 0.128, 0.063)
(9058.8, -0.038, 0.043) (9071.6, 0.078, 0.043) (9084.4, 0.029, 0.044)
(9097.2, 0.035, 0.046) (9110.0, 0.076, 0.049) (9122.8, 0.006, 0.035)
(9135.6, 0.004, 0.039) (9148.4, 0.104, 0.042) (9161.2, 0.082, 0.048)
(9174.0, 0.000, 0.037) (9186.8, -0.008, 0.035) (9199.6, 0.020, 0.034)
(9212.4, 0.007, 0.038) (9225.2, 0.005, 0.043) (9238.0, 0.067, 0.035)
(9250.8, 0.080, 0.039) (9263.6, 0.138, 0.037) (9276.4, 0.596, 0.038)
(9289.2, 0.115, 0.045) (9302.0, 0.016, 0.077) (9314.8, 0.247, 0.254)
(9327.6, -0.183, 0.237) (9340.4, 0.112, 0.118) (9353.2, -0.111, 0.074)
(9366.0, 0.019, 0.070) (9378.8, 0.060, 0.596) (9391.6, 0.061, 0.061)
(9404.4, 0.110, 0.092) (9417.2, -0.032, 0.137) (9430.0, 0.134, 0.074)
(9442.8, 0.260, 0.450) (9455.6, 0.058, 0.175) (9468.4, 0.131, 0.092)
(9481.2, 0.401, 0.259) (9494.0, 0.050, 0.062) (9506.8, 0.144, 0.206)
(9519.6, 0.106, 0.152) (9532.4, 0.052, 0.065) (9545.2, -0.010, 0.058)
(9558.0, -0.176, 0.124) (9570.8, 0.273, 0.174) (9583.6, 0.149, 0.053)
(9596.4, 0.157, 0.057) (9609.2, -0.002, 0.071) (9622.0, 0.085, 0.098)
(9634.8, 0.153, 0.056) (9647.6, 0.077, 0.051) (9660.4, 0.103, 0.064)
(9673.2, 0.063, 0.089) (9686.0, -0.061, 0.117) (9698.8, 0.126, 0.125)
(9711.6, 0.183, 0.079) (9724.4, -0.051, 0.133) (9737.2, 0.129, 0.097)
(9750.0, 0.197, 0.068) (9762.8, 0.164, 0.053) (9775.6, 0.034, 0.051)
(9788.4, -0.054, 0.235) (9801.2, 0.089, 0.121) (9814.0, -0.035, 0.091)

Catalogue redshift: 1.49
